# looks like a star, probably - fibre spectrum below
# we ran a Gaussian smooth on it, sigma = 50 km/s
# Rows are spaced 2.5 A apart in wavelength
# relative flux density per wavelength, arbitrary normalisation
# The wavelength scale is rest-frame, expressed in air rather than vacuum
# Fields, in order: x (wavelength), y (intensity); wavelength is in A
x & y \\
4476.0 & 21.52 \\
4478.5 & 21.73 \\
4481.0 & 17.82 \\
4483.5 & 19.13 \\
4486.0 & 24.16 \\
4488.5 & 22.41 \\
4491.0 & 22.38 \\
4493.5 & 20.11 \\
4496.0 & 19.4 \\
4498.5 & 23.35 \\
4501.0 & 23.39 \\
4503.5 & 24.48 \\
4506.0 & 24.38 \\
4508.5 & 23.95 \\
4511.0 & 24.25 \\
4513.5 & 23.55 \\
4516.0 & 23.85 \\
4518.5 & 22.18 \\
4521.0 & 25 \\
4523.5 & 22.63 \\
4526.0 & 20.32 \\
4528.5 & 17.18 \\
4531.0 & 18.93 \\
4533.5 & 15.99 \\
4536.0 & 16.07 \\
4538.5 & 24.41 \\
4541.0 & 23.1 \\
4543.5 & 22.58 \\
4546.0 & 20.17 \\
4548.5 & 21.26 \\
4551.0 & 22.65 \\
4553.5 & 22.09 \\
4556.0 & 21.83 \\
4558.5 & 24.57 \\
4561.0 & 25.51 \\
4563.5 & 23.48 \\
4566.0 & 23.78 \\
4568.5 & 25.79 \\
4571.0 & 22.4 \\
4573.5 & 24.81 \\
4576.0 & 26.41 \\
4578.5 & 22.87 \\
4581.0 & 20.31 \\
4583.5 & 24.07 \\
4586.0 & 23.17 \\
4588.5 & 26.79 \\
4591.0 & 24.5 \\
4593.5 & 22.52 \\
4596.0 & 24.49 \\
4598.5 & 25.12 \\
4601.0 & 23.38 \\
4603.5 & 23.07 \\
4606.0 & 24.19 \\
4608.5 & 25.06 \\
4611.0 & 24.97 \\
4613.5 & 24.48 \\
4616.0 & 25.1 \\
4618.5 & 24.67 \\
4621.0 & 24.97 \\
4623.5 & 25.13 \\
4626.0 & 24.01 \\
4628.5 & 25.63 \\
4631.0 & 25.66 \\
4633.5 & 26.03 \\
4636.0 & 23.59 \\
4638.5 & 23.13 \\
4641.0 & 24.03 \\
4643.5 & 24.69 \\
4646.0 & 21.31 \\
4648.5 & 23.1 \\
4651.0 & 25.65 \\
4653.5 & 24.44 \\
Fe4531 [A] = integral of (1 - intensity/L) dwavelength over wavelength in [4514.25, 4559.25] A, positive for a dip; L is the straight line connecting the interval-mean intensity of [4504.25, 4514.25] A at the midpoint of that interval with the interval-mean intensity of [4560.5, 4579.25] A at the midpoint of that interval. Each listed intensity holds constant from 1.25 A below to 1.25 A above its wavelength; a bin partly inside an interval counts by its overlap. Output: 5.3 A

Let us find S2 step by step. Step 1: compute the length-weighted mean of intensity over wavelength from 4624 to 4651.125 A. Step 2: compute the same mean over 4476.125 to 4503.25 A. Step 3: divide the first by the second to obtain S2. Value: 1.1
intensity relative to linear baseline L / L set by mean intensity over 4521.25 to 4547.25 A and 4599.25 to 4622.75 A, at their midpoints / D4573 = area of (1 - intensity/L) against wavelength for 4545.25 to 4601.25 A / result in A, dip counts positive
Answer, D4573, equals -2.9 A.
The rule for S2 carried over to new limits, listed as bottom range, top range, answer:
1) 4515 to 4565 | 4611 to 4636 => 1.15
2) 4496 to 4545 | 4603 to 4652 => 1.11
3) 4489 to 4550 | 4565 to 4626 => 1.11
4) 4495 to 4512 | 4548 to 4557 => 0.94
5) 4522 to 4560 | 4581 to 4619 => 1.16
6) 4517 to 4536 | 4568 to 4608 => 1.19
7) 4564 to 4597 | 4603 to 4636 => 1.04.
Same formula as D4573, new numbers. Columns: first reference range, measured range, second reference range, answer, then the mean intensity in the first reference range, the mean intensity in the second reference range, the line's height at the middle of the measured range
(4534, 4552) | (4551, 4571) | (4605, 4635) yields -1.44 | 21.2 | 25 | 22.1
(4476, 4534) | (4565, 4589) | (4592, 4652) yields -0.61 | 21.8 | 24.3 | 23.4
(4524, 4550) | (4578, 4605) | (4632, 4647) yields -1.93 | 20.1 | 23.9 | 22.1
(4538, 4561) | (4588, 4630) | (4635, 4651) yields -2.52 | 22.6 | 23.5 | 23.2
